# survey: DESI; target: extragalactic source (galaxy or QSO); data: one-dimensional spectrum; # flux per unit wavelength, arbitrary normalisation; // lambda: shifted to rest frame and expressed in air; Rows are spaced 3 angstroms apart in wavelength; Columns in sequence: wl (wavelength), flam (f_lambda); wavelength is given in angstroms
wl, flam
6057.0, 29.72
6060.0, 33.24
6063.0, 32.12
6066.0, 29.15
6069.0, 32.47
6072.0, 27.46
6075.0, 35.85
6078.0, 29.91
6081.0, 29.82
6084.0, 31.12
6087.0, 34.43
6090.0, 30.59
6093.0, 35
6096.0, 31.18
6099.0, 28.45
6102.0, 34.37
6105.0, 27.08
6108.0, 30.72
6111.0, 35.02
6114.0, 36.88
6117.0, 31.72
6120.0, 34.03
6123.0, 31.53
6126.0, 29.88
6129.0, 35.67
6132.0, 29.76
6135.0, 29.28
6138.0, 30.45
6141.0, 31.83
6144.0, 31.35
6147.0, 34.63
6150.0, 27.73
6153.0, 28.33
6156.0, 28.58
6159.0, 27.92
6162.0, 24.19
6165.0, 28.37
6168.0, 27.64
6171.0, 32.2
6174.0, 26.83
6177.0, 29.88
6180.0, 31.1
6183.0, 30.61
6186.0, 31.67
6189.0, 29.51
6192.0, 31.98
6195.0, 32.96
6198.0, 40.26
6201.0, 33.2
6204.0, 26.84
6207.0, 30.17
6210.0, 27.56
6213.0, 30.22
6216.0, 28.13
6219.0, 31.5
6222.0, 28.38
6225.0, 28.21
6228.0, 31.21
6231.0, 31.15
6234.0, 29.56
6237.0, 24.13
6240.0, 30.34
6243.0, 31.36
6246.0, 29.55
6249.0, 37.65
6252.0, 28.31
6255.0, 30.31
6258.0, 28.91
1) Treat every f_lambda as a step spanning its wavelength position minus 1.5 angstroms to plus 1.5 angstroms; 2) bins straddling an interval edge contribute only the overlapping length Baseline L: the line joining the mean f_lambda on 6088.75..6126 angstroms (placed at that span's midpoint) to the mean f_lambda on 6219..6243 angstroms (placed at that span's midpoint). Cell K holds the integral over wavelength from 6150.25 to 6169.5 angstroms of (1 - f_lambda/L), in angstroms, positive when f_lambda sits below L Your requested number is 2.1 angstroms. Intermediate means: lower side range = 32.1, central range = 27.5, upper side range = 29.3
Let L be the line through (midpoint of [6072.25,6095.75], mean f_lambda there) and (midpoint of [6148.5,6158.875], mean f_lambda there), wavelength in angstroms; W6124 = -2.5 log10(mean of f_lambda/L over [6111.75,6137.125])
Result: -0.089 mag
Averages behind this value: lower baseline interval 32.1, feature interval 32.4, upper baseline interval 28.2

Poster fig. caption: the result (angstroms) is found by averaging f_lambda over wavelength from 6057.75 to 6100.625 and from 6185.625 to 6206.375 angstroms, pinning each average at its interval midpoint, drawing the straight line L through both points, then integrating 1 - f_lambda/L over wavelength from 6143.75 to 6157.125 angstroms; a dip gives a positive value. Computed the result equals 0.8 angstroms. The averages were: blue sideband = 31.5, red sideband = 32.3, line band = 30.1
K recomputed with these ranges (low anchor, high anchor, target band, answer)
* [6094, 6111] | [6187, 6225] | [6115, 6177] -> 1.44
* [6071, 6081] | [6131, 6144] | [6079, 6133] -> -2.28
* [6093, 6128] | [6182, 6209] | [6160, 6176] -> 2.01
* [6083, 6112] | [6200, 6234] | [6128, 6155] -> 0.09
